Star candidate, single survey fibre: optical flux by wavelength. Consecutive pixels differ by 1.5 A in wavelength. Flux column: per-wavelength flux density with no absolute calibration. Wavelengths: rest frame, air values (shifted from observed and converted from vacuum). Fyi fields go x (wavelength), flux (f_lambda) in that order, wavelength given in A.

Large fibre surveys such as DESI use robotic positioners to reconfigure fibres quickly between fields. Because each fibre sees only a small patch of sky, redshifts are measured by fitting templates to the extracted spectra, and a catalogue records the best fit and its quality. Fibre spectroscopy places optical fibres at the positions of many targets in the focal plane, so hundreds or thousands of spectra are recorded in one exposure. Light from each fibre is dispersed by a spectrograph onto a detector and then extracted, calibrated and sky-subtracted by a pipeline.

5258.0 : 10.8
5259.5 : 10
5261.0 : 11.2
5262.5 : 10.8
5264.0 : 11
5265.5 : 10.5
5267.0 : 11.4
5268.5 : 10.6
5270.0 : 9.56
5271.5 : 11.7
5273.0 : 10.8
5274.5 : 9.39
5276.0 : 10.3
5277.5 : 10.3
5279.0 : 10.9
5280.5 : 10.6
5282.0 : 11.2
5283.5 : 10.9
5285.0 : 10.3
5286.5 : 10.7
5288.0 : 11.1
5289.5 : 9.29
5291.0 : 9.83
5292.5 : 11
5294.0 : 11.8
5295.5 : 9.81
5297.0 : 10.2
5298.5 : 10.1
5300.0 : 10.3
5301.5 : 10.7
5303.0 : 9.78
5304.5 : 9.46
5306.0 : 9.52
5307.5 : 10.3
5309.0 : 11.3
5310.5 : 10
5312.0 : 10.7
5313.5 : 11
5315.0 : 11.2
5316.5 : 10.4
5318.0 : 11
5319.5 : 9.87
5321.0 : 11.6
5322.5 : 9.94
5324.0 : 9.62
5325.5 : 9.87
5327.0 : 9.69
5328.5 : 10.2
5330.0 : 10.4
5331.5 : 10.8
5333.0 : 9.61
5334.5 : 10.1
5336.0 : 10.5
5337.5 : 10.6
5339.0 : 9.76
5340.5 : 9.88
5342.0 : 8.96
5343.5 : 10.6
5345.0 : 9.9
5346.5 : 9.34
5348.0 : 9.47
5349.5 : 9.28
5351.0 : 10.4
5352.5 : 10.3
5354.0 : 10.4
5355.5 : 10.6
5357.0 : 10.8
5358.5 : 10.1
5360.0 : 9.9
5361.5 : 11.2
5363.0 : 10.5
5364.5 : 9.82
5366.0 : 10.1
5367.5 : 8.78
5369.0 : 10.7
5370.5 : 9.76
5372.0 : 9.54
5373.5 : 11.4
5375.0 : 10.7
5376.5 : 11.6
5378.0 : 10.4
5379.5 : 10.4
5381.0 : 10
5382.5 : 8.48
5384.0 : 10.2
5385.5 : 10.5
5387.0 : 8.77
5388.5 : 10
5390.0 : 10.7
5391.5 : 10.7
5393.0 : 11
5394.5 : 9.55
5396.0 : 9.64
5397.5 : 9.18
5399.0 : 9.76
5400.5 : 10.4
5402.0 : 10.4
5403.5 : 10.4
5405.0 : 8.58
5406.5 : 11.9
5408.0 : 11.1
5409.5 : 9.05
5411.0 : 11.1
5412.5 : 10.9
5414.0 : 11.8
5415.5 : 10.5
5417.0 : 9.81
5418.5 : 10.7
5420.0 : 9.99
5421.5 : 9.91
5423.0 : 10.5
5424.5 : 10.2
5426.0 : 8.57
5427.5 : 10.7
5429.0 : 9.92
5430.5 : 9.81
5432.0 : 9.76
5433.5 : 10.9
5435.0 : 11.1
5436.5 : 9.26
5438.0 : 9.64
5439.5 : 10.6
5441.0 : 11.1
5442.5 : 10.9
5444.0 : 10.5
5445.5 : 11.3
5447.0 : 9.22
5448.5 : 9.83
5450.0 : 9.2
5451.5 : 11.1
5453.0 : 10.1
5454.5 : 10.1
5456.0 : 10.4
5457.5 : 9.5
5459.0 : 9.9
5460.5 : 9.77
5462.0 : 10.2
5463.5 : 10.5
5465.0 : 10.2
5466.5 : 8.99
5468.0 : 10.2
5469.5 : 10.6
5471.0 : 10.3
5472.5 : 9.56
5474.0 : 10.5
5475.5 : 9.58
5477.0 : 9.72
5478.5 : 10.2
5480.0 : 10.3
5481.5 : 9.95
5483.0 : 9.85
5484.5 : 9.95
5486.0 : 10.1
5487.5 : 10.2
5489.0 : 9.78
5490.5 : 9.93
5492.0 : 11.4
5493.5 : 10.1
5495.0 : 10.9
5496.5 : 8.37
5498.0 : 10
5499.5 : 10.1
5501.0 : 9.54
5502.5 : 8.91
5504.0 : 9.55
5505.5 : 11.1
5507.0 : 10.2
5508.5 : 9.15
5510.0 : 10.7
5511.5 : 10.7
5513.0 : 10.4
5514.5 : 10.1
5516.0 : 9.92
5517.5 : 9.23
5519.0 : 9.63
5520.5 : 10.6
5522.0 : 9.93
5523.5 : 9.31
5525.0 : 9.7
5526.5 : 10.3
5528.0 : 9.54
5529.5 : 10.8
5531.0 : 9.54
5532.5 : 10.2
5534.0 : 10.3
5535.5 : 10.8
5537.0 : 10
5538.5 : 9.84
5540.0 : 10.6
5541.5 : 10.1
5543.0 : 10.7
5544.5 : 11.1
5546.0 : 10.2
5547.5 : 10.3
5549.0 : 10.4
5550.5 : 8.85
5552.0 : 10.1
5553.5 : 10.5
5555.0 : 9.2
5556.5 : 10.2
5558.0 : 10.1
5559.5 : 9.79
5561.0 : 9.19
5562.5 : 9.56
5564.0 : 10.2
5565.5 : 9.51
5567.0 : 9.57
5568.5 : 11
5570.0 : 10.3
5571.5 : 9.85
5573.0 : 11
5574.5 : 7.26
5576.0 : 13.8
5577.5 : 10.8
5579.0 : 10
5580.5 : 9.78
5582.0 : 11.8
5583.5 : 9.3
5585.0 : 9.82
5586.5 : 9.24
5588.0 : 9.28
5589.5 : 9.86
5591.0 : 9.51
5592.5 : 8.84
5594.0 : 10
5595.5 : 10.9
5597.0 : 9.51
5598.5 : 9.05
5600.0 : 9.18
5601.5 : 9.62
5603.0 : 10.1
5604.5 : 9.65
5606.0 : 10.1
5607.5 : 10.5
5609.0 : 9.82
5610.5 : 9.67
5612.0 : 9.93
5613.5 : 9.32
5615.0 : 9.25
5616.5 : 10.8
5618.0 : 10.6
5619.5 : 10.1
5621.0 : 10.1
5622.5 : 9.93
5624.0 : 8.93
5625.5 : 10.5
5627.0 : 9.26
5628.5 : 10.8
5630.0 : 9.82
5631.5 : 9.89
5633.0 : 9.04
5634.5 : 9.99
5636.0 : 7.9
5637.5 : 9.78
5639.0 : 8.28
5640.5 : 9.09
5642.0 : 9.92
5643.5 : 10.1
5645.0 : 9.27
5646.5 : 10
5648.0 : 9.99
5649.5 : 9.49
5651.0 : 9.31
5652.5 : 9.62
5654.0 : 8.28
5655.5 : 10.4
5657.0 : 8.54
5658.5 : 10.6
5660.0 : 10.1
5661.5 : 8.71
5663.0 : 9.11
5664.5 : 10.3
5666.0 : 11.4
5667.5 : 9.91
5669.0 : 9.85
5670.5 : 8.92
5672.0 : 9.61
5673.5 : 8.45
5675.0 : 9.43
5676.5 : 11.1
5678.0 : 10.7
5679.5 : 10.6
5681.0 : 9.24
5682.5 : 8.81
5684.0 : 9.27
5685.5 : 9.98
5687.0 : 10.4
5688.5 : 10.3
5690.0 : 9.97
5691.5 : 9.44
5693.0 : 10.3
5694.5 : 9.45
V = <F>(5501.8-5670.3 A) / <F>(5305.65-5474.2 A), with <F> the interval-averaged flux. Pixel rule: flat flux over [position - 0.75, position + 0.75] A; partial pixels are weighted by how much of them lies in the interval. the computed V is 1.0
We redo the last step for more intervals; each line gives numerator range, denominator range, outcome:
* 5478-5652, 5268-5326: 0.95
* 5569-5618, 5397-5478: 0.98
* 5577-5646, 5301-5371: 0.96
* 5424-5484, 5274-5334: 0.97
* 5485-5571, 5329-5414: 0.99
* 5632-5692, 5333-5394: 0.95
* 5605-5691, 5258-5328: 0.93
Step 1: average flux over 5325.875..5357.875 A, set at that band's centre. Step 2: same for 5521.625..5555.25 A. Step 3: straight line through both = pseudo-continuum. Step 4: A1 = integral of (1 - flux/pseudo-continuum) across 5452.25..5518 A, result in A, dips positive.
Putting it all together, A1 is 0.5 A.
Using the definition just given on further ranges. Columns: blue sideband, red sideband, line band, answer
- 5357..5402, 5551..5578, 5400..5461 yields -0.8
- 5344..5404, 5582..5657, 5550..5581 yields -0.8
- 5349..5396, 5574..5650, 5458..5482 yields 0.0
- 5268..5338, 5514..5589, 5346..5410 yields 1.0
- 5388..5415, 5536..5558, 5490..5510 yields 0.5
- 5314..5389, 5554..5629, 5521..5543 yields -0.2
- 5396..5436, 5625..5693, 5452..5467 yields 0.2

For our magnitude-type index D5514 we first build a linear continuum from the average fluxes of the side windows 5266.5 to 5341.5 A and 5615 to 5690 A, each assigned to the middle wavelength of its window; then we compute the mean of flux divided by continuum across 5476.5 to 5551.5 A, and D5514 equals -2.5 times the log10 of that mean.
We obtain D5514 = -0.01 mag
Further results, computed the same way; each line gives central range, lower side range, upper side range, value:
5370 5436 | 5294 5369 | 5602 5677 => -0.02 mag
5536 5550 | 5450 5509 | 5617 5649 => -0.05 mag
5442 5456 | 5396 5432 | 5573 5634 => -0.01 mag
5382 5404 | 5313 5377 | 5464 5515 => 0.02 mag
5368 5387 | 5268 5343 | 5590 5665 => 0.00 mag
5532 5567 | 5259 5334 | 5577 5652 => -0.02 mag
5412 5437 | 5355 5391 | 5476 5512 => -0.01 mag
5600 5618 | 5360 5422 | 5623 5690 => -0.01 mag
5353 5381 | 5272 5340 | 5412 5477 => -0.01 mag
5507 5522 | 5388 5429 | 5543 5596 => 0.01 mag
